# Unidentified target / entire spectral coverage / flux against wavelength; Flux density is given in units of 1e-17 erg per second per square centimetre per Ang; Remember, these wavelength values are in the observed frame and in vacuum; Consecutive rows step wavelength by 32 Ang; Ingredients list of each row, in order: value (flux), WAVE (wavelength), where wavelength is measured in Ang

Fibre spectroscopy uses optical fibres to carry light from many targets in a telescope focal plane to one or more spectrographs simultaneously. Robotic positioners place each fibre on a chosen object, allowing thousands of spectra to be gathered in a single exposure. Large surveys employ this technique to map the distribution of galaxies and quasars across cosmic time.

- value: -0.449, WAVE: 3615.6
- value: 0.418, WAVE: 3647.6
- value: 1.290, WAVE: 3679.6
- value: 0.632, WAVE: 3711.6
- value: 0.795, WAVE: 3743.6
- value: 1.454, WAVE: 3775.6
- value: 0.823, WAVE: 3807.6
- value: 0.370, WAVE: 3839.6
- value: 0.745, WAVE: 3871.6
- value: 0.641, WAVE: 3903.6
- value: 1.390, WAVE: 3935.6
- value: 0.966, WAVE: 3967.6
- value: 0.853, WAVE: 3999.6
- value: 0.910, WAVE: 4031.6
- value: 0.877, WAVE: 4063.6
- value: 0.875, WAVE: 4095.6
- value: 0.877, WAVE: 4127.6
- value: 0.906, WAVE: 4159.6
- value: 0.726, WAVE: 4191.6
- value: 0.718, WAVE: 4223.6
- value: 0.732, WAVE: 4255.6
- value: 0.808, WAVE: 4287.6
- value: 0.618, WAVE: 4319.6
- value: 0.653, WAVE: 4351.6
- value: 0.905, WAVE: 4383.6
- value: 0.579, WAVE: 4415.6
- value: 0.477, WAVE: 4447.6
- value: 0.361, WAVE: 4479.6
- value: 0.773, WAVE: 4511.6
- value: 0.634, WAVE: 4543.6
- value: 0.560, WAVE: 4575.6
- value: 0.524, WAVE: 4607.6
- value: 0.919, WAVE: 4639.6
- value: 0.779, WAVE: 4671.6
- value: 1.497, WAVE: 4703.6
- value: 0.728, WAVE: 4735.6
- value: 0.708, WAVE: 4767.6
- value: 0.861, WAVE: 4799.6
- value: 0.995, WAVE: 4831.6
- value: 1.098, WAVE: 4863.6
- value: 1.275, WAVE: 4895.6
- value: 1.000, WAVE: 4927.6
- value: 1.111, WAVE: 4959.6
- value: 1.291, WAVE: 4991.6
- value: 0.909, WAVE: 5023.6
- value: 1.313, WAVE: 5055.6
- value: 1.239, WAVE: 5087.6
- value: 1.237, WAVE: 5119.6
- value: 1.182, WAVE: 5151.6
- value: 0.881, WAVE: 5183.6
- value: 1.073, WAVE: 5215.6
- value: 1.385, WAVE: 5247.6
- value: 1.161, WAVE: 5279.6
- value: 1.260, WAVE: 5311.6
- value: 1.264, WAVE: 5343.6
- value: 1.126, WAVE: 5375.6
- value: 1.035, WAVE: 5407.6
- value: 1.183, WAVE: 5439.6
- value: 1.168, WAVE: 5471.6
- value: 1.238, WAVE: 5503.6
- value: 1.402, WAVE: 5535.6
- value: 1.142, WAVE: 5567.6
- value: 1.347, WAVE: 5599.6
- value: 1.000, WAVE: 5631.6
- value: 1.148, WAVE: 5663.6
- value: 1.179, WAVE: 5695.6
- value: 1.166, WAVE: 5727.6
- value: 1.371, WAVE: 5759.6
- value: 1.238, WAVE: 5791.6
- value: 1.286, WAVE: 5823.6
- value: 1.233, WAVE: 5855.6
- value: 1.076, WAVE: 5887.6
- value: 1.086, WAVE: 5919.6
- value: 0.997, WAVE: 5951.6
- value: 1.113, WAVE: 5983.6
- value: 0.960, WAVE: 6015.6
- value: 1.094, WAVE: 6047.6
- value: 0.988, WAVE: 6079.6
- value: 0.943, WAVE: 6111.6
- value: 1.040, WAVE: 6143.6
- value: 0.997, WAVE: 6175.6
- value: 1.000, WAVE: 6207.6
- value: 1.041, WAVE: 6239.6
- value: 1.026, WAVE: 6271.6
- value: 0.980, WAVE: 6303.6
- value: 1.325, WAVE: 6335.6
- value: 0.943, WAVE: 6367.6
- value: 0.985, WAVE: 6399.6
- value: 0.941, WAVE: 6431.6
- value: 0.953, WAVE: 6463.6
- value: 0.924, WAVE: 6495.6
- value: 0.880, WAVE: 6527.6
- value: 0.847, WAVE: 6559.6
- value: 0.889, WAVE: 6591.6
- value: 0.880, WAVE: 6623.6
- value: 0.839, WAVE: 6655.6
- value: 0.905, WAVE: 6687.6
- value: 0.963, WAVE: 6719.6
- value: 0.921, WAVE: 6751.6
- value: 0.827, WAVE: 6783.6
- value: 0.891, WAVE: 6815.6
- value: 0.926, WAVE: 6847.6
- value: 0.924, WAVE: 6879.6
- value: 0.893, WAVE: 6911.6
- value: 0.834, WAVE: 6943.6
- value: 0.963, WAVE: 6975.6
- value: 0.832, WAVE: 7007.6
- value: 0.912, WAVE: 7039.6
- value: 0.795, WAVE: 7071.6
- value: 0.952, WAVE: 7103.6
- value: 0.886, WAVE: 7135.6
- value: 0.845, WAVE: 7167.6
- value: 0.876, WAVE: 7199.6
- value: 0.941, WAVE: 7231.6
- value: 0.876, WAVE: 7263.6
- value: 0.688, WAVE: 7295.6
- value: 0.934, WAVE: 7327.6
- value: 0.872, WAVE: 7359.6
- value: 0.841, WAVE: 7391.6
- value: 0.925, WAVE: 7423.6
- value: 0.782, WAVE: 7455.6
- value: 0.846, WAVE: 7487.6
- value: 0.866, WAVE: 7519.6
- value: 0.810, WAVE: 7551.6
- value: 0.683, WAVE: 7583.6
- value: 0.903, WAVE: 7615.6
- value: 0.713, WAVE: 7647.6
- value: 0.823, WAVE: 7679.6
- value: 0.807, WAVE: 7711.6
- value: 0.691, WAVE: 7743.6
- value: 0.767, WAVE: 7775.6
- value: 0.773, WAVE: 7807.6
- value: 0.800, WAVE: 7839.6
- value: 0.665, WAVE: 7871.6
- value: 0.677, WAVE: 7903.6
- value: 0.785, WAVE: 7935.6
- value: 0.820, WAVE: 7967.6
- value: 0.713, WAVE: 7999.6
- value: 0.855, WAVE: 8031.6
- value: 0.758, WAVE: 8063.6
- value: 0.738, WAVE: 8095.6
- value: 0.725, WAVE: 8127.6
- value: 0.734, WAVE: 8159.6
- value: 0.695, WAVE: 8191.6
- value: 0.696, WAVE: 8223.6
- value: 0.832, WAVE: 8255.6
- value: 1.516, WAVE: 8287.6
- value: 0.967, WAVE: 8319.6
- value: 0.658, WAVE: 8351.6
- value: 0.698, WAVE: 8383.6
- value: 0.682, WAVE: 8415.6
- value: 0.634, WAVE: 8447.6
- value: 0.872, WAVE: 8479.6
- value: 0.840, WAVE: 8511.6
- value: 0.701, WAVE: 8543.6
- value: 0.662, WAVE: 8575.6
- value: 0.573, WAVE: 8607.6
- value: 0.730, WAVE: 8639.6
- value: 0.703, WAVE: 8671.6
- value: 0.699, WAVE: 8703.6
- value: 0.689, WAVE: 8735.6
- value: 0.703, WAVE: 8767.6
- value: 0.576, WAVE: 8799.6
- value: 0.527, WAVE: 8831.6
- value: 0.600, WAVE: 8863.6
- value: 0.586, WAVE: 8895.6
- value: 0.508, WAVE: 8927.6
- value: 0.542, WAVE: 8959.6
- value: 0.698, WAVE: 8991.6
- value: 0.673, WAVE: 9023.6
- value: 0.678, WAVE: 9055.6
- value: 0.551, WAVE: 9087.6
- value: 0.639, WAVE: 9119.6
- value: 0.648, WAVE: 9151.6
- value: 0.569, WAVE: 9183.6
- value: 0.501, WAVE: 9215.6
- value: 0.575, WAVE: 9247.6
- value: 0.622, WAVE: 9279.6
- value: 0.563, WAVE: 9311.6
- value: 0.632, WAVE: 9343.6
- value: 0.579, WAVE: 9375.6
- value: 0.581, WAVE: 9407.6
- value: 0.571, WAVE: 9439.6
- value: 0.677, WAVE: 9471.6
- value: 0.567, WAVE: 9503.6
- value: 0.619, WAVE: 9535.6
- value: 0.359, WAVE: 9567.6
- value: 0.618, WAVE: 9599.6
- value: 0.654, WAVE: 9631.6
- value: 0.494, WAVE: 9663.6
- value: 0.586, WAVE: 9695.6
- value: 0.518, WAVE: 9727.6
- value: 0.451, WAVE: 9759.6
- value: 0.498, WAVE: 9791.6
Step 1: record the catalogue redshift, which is 0.264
